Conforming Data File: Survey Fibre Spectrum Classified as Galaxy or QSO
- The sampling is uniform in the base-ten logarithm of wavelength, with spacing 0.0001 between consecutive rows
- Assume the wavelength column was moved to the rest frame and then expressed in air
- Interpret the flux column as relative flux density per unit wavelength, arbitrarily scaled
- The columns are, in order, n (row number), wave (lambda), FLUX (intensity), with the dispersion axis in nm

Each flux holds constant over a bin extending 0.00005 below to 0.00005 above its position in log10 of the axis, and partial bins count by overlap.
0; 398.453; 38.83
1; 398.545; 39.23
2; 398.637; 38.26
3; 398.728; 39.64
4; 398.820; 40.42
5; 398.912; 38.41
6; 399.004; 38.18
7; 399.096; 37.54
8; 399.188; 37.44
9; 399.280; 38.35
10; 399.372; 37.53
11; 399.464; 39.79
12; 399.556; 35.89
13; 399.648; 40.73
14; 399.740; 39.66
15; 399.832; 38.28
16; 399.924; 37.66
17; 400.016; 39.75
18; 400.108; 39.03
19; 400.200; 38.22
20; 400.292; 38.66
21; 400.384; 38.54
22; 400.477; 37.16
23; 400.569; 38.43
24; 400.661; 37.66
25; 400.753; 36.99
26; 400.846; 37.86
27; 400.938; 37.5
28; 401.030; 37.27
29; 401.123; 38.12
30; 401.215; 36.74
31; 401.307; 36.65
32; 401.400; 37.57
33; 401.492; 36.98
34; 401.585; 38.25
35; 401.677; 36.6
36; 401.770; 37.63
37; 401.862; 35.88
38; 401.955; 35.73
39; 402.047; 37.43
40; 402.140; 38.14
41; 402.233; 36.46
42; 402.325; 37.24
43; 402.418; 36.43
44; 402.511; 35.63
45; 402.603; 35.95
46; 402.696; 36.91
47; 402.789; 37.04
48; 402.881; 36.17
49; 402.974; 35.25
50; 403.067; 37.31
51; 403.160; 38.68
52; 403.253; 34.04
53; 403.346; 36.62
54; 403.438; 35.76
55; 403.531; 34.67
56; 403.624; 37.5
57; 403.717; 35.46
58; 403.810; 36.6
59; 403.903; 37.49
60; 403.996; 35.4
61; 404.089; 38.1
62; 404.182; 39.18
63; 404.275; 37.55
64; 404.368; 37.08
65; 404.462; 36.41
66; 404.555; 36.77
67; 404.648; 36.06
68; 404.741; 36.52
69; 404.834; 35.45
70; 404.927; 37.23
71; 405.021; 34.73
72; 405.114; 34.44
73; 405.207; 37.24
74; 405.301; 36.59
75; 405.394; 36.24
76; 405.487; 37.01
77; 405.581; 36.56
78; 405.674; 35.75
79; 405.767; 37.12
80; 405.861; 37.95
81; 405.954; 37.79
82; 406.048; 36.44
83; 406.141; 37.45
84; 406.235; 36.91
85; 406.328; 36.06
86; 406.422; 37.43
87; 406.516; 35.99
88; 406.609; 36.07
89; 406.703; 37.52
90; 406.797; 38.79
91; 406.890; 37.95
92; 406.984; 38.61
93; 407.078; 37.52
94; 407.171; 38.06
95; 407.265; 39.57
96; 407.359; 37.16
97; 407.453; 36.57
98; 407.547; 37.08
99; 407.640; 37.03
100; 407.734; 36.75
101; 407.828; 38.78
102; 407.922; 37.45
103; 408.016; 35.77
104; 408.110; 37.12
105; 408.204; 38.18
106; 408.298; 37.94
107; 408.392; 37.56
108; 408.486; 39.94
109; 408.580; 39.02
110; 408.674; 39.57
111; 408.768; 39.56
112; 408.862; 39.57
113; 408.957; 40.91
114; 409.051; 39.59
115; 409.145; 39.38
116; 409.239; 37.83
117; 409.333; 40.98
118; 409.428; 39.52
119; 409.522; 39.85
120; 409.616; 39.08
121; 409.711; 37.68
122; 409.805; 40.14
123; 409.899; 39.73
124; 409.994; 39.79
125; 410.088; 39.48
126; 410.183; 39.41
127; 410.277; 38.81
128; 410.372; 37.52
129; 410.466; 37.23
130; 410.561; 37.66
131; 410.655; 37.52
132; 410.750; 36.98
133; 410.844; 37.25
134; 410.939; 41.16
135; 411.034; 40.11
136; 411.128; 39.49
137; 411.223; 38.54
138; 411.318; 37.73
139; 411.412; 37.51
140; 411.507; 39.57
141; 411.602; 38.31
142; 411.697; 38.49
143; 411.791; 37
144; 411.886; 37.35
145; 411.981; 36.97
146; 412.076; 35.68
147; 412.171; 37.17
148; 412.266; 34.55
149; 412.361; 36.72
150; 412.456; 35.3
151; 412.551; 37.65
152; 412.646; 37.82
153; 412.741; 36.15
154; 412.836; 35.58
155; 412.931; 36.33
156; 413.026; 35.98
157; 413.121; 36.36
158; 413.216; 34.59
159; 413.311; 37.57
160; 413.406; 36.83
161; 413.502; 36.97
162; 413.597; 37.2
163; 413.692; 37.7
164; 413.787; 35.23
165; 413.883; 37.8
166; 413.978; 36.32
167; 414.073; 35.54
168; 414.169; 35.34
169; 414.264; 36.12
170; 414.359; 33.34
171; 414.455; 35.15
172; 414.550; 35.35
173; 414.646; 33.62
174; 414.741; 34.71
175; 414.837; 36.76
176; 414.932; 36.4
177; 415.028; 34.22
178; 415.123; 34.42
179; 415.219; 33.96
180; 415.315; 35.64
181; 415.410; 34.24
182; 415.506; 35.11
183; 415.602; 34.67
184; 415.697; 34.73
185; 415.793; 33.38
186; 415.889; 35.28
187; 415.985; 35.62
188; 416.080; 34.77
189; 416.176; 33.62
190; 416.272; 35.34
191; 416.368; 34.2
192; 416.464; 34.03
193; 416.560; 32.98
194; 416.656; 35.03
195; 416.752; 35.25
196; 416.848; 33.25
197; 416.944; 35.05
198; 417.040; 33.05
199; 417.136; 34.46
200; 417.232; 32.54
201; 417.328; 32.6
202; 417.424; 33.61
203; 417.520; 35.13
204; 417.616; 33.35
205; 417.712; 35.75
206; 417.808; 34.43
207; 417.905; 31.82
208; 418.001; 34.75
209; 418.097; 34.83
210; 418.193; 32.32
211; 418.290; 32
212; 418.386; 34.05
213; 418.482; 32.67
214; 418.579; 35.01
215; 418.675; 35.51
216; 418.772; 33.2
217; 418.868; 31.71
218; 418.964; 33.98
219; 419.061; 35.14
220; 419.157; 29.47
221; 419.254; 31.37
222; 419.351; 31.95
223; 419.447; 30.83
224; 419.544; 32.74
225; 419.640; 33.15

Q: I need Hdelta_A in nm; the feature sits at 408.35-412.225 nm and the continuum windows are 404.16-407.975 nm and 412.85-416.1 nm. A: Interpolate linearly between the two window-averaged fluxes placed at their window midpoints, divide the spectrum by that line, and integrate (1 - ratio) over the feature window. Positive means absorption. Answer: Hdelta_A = -0.26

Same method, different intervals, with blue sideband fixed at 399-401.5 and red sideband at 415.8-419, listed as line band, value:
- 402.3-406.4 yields 0.054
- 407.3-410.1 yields -0.203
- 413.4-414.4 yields -0.041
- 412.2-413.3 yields -0.034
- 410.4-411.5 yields -0.088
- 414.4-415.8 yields -0.014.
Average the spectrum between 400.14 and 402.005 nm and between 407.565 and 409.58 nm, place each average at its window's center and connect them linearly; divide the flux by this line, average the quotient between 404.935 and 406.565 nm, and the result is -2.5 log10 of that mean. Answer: 0.047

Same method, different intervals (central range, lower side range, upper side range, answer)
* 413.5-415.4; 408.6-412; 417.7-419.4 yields 0.02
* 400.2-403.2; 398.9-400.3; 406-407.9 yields 0.03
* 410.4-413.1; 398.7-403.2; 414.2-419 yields -0.06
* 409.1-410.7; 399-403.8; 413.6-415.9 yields -0.08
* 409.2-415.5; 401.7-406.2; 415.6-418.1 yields -0.06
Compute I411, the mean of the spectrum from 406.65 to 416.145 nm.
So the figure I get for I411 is 37.2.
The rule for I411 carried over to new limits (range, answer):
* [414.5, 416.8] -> 34.7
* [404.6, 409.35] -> 37.5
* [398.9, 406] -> 37.1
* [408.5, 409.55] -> 39.6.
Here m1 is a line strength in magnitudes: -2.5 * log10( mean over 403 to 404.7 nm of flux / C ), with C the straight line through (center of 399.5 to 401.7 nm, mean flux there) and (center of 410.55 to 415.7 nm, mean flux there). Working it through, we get 0.026 mag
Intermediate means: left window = 38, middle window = 36.7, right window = 36.5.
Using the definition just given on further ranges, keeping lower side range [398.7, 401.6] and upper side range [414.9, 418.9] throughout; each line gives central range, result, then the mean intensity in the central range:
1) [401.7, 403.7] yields 0.031 mag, 36.5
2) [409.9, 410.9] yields -0.075 mag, 38.2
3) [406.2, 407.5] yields -0.027 mag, 37.4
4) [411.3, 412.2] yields -0.066 mag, 37.6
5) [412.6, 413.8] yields -0.046 mag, 36.5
